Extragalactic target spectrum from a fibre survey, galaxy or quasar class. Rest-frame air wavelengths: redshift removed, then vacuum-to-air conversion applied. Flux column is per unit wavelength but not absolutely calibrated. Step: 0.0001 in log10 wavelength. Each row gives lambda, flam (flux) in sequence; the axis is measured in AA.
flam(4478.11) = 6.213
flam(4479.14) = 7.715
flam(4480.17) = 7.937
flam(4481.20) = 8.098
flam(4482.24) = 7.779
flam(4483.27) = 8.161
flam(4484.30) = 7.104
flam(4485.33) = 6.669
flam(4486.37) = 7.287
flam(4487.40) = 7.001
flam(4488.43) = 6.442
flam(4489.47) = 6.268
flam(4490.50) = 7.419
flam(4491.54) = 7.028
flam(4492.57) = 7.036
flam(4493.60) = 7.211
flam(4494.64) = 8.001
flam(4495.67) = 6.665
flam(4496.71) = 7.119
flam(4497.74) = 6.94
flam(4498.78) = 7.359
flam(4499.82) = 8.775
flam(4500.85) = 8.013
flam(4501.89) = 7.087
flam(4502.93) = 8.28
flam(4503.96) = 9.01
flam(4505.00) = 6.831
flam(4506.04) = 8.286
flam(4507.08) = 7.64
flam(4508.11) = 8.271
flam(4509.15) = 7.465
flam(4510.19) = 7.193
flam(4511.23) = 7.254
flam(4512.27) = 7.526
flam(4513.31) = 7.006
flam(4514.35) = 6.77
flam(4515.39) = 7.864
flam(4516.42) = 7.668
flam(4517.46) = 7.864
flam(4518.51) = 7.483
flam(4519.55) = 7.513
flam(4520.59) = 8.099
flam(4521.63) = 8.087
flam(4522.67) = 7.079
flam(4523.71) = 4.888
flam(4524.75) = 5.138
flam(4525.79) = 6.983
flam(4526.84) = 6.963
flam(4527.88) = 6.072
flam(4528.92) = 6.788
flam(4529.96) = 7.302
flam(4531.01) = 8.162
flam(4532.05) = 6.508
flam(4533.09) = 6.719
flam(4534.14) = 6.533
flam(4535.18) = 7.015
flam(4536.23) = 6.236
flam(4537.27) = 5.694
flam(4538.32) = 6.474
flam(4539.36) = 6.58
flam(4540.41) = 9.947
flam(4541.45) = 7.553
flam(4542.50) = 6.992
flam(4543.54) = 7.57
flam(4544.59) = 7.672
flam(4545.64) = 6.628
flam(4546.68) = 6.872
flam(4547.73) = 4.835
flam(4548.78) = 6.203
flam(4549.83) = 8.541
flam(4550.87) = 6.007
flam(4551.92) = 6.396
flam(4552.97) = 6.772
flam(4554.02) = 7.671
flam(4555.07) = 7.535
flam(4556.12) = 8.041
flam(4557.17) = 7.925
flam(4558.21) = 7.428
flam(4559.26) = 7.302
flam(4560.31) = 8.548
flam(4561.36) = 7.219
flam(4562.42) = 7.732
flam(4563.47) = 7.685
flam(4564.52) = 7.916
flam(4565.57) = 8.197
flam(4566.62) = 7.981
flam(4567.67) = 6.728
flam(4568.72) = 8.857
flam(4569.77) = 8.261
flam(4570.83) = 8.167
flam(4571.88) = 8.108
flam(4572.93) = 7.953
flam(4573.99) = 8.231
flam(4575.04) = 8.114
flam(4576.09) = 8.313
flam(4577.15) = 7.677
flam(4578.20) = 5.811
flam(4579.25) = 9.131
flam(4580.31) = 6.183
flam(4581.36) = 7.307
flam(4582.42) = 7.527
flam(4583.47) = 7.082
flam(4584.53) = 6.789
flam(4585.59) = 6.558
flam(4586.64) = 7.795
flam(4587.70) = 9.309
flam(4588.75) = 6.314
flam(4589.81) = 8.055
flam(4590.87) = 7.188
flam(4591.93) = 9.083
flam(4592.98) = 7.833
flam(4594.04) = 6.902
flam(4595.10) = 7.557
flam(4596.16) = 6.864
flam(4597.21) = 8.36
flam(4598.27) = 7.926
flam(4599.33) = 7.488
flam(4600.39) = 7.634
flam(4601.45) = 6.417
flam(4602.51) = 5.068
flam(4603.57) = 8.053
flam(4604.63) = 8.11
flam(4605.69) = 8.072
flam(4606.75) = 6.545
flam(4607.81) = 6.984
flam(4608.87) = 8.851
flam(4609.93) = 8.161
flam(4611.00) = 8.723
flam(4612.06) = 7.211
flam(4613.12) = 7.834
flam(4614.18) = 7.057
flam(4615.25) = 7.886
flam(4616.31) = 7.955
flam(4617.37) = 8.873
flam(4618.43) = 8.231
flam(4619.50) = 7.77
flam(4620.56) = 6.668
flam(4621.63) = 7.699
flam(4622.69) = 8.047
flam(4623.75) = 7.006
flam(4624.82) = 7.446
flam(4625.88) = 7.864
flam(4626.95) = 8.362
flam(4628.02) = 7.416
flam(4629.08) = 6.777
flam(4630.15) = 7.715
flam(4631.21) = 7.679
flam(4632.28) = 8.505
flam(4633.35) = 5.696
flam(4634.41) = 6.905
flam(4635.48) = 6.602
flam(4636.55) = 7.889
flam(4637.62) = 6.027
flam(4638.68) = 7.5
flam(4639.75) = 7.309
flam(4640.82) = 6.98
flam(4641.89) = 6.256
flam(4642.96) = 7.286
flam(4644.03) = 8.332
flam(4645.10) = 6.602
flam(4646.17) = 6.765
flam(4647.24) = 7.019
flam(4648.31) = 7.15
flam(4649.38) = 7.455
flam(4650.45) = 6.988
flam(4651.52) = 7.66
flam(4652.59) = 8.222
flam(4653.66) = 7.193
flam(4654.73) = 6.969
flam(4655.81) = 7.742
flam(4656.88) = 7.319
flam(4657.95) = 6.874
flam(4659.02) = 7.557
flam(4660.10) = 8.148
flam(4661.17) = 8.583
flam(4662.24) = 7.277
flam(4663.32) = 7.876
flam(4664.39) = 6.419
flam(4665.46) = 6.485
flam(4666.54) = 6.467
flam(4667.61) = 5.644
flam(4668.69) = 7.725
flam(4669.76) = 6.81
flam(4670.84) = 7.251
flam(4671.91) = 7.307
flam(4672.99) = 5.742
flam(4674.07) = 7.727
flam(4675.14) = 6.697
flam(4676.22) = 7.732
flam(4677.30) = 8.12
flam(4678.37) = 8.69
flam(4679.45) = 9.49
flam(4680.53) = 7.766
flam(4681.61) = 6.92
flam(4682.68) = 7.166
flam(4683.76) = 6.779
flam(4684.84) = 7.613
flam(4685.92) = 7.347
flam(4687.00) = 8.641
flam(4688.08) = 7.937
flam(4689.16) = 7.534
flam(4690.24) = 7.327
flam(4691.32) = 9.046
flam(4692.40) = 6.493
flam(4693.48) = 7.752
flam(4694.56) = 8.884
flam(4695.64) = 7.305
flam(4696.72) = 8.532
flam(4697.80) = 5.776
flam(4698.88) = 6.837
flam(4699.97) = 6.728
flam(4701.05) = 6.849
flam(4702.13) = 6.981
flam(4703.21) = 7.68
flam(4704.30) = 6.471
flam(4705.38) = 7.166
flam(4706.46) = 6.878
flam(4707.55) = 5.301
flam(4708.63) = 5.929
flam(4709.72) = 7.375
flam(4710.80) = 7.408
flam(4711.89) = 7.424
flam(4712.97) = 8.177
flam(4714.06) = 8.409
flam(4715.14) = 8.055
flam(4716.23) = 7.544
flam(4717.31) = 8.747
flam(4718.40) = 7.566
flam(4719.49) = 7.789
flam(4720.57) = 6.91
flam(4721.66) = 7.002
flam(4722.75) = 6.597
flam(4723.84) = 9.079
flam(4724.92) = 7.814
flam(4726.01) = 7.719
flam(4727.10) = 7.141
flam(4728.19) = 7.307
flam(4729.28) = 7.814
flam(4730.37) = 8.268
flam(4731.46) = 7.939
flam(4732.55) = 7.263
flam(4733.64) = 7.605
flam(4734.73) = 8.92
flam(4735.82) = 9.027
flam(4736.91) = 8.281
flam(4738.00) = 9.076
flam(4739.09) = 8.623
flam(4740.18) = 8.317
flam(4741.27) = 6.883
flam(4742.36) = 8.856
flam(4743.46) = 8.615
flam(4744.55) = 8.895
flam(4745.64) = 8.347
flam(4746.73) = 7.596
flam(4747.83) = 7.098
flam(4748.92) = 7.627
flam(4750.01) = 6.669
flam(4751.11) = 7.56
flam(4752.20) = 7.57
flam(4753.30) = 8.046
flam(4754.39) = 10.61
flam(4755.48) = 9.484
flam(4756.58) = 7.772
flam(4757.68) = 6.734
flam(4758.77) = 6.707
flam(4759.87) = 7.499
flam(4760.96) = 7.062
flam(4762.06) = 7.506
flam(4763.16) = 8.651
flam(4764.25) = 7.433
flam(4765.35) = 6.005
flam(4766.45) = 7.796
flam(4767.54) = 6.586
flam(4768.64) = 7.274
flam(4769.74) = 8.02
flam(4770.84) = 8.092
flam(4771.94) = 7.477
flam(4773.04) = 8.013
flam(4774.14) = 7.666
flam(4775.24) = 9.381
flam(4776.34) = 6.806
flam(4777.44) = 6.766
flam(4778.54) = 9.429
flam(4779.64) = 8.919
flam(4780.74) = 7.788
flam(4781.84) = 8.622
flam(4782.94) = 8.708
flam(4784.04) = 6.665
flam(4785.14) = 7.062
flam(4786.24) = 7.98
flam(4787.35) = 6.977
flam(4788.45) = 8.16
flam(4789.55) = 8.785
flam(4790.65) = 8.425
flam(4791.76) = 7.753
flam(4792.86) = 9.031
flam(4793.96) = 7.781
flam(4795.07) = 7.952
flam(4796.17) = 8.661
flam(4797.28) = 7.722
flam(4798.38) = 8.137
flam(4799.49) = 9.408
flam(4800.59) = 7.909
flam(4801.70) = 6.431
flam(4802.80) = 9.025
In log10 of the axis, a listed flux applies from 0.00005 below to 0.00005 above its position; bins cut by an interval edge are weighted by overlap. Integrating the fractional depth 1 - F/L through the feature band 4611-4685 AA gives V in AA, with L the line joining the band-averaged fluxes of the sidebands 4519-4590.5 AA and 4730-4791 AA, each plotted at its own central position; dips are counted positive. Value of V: 1.96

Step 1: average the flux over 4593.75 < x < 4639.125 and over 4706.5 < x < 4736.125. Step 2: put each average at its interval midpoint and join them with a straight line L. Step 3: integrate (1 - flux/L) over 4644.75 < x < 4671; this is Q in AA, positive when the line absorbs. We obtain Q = 1.15 AA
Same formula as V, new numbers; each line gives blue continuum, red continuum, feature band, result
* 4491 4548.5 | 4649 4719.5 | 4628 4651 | 0.69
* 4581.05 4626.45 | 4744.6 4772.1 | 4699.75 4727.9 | 1.12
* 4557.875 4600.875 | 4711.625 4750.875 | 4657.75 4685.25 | 1.69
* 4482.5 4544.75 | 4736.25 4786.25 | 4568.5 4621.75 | -1.41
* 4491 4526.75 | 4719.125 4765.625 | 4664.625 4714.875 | 2.90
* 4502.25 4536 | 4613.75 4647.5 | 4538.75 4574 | -1.09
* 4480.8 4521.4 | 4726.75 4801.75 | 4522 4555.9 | 3.16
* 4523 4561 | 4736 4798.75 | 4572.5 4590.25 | -1.00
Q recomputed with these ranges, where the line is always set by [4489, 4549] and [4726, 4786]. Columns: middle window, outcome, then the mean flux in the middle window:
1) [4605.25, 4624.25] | -0.7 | 7.76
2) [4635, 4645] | 0.6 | 7.11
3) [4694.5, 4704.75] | 0.8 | 7.13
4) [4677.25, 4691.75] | -0.4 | 7.87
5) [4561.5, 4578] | -1.3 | 7.93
